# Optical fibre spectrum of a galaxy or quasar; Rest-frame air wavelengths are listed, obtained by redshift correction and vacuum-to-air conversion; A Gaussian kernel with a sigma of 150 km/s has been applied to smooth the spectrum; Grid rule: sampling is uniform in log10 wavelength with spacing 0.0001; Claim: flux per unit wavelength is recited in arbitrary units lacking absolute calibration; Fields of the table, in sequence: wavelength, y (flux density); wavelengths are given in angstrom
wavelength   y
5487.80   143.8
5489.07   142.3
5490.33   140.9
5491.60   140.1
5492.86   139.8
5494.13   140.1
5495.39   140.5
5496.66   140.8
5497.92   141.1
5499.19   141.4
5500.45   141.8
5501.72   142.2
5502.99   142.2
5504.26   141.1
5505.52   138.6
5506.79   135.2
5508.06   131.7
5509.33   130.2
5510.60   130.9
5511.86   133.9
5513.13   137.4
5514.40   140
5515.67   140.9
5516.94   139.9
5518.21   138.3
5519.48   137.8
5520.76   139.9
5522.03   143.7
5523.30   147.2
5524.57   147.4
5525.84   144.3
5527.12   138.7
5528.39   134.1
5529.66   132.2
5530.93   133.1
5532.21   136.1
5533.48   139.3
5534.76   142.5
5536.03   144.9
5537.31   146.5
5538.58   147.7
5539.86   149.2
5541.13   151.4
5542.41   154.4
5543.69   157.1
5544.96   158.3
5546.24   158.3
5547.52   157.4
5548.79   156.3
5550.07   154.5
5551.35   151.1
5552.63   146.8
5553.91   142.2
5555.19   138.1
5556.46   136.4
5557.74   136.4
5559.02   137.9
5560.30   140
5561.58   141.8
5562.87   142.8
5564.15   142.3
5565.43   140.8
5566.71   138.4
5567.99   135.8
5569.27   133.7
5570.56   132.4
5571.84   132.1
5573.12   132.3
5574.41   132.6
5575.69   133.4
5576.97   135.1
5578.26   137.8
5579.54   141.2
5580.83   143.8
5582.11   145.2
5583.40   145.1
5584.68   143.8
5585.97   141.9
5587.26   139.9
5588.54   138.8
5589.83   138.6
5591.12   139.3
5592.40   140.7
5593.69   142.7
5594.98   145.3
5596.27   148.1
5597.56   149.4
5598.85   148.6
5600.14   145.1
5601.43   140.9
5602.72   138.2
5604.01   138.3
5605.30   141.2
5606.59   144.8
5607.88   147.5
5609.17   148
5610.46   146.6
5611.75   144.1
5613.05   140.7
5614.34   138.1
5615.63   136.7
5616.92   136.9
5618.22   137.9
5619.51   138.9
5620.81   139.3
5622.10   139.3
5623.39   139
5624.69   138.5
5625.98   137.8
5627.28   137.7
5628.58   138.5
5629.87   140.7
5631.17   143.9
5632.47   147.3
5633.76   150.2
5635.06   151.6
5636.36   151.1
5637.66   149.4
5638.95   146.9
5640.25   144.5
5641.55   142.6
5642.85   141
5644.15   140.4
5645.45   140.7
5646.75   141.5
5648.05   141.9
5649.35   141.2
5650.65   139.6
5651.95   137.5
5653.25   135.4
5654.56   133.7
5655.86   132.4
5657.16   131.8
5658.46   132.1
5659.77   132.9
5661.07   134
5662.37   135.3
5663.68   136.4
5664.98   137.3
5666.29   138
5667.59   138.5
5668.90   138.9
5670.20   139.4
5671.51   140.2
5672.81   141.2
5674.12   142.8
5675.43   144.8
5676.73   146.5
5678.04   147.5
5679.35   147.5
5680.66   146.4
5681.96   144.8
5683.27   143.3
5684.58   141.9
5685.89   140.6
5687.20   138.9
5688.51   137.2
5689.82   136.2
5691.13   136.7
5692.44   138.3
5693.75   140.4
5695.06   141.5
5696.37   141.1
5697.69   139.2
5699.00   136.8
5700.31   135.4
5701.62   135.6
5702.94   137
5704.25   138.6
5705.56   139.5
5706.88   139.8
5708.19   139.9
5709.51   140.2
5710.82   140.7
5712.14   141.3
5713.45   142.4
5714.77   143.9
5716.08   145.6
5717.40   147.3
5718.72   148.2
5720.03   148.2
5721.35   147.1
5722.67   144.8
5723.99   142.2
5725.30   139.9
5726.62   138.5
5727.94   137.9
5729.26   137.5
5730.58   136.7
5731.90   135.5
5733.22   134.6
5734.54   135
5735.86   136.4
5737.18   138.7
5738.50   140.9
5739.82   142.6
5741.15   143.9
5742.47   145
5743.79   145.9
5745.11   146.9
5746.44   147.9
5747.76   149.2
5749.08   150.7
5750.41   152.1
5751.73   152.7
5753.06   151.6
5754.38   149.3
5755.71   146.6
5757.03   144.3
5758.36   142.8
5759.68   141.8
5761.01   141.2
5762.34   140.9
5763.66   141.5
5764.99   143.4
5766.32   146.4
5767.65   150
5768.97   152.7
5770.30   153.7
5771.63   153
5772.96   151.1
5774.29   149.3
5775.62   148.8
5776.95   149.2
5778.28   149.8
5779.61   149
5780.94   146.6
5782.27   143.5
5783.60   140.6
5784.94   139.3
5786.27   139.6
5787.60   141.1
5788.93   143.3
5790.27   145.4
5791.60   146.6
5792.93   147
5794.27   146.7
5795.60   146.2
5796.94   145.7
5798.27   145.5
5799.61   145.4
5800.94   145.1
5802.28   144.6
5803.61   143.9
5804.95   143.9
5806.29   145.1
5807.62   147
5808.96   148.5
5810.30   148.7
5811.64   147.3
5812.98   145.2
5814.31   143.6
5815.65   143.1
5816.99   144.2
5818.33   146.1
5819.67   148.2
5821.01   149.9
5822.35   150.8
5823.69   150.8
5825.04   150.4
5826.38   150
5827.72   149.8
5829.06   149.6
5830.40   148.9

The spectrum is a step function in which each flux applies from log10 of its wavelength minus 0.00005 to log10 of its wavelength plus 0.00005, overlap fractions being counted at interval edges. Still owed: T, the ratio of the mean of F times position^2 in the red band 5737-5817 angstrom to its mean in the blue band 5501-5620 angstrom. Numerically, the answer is 1.1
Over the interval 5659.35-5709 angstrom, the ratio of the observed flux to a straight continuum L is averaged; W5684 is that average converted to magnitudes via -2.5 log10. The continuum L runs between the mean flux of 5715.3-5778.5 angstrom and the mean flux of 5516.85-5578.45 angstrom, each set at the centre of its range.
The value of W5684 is 0.03 mag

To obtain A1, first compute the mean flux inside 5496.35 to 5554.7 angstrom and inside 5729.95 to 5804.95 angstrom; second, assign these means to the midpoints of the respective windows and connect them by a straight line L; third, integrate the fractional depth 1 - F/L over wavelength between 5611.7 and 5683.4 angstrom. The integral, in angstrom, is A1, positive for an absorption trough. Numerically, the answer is 1.7 angstrom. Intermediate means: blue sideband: 143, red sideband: 145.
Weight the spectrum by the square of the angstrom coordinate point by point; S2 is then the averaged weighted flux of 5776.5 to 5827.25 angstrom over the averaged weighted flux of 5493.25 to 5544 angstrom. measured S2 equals 1.15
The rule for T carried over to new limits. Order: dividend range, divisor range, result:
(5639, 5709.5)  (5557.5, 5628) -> 1.02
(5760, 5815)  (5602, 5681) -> 1.09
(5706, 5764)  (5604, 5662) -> 1.05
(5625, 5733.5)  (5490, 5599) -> 1.04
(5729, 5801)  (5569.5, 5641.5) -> 1.08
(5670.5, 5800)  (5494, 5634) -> 1.08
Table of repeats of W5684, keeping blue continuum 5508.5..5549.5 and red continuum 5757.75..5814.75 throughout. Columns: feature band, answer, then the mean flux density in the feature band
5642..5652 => 0.03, 141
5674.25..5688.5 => 0.01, 144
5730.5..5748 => 0.03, 141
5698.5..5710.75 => 0.05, 138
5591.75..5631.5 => 0.02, 142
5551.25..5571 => 0.03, 140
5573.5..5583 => 0.04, 138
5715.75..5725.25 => 0.00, 146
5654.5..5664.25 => 0.09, 134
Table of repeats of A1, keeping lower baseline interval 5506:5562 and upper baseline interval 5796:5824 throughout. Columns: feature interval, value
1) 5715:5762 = 0.5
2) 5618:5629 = 0.4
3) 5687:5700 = 0.6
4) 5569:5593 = 0.8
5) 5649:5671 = 1.3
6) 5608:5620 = 0.2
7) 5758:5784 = -0.2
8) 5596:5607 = 0.0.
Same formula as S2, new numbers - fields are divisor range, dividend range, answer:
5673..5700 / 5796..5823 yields 1.08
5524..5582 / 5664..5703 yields 1.03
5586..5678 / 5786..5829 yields 1.10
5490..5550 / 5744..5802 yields 1.13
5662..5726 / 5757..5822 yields 1.07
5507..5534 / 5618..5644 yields 1.08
